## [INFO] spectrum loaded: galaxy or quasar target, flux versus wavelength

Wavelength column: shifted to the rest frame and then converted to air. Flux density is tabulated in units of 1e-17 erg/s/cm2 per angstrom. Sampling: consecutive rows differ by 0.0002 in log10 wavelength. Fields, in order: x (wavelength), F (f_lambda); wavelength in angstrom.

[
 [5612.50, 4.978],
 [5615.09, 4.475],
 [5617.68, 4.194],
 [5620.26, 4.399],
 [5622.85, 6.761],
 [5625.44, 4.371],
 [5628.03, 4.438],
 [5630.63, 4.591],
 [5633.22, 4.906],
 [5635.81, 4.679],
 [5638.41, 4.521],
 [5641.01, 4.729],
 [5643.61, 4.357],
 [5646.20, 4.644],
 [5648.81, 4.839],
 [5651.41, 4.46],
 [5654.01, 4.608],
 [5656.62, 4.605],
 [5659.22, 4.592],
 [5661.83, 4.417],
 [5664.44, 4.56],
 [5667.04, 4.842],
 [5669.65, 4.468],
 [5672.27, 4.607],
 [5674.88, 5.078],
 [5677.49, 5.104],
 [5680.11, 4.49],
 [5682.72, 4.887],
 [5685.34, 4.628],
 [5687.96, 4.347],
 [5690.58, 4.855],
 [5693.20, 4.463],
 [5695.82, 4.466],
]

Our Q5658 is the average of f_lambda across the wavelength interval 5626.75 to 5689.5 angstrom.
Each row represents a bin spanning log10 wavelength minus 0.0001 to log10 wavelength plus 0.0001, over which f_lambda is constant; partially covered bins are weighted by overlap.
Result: 4.64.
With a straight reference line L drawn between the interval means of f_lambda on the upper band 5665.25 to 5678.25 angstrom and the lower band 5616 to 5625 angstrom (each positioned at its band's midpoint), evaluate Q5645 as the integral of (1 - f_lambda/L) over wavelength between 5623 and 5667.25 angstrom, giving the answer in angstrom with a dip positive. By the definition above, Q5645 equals 2.4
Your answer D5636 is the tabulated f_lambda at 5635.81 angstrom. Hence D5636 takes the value 4.679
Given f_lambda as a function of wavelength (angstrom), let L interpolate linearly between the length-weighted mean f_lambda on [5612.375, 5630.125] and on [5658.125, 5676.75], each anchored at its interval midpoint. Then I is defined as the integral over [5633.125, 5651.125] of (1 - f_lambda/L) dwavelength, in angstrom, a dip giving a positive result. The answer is 0.3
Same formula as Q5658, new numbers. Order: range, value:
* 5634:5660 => 4.61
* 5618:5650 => 4.75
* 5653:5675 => 4.62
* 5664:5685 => 4.76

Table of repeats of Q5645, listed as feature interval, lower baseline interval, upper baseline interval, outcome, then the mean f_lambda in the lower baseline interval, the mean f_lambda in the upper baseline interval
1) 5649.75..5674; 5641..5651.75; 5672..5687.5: 0.5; 4.6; 4.79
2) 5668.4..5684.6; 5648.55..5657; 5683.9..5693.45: -0.6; 4.6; 4.59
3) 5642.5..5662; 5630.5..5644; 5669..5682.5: 0.5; 4.65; 4.77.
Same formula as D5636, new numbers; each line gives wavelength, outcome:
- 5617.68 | 4.194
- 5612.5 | 4.978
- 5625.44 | 4.371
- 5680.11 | 4.49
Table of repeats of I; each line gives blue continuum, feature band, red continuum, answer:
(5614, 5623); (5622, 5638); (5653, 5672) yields -0.6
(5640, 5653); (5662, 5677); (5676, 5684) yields 0.2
